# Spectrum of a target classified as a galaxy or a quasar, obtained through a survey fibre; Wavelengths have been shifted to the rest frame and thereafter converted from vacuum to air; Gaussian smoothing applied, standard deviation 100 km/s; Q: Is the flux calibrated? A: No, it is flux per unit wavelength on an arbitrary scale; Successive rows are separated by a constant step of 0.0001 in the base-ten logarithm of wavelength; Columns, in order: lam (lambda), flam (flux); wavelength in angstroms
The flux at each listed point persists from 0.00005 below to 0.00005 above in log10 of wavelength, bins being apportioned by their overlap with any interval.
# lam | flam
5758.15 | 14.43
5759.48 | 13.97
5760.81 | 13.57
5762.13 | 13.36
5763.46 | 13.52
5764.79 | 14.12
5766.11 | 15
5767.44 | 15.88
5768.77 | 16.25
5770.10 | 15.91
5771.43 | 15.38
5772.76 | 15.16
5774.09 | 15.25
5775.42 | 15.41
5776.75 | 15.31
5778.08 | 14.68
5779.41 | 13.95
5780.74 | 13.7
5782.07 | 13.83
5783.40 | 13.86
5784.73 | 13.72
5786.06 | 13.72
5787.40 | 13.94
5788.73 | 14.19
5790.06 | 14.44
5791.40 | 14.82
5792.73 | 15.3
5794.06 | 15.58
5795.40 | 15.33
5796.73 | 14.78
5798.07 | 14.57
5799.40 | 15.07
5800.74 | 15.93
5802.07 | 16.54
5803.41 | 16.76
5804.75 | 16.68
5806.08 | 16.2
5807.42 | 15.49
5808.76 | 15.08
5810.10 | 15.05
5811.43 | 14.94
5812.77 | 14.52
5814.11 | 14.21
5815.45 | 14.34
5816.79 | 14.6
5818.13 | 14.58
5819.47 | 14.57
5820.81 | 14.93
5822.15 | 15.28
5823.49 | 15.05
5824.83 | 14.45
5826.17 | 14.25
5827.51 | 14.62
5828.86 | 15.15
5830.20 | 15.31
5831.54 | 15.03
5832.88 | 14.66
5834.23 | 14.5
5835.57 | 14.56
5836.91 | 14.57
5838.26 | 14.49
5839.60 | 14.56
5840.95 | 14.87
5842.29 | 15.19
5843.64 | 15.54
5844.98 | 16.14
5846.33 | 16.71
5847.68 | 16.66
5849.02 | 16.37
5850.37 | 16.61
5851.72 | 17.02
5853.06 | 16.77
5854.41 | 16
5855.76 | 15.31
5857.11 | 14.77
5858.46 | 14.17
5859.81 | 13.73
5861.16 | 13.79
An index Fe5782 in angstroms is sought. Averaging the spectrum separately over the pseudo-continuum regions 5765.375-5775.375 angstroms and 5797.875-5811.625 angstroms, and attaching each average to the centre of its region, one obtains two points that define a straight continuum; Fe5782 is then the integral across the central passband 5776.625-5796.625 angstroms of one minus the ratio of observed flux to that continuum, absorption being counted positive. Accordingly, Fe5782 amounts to 1.6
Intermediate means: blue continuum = 15.5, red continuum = 15.7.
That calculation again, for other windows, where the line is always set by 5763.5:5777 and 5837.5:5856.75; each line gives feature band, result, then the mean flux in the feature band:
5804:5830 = 1.11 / 15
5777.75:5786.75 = 0.86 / 13.9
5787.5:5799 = 0.46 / 14.8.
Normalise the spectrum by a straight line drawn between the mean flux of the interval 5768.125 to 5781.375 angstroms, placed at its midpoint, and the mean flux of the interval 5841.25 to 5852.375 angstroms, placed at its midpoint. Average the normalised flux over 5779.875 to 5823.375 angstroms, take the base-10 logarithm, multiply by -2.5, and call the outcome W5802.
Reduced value 0.05 mag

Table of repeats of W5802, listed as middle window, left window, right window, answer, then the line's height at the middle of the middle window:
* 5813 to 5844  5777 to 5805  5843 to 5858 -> 0.065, 15.7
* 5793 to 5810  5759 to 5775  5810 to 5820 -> -0.071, 14.6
